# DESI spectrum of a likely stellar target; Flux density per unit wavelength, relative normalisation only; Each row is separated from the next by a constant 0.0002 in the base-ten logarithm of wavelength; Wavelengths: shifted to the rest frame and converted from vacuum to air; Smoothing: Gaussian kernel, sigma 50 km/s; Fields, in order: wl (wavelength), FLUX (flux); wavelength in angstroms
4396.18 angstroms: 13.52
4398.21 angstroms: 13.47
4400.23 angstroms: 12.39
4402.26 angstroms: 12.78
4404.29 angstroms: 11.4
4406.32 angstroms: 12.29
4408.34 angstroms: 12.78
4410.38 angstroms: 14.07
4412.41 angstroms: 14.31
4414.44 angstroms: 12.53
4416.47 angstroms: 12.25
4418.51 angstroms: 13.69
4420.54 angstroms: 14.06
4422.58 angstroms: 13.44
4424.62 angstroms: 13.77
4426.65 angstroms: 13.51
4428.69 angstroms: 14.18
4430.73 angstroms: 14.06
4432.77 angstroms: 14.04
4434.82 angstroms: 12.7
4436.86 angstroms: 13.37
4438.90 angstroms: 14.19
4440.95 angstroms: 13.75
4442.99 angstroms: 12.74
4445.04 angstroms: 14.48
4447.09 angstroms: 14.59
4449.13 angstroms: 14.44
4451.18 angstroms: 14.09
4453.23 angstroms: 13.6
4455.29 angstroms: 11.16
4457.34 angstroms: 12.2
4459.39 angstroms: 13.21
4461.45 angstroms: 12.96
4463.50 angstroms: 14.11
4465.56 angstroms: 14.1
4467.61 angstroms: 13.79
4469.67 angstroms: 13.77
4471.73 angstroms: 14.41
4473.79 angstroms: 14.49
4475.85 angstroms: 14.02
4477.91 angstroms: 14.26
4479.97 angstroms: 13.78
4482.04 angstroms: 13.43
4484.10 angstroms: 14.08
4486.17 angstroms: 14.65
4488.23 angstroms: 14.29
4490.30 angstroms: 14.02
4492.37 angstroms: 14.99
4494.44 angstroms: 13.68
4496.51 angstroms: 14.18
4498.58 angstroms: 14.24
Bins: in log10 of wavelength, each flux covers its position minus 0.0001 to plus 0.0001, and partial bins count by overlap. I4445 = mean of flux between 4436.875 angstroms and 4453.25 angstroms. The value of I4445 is 14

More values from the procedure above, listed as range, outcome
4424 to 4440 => 13.7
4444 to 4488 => 13.8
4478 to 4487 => 14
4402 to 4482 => 13.5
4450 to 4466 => 13.2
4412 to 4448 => 13.6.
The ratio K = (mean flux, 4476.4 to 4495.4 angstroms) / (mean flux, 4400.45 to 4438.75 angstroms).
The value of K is 1.06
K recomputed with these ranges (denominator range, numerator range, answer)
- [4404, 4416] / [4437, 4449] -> 1.08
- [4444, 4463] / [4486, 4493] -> 1.08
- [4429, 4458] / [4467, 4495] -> 1.04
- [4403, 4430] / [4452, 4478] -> 1.02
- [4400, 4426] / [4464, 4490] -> 1.08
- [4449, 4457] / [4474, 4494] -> 1.08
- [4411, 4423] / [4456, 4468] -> 0.99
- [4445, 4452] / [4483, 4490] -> 0.99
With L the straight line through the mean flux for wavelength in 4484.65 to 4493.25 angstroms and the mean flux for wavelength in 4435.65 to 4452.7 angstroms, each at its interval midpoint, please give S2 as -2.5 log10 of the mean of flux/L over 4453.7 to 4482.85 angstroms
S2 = 0.05 mag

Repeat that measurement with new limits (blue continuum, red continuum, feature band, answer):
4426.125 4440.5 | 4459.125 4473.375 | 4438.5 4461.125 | 0.03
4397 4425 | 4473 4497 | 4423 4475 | 0.00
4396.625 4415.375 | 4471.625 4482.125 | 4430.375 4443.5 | -0.01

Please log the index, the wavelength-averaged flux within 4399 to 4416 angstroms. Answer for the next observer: 12.8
